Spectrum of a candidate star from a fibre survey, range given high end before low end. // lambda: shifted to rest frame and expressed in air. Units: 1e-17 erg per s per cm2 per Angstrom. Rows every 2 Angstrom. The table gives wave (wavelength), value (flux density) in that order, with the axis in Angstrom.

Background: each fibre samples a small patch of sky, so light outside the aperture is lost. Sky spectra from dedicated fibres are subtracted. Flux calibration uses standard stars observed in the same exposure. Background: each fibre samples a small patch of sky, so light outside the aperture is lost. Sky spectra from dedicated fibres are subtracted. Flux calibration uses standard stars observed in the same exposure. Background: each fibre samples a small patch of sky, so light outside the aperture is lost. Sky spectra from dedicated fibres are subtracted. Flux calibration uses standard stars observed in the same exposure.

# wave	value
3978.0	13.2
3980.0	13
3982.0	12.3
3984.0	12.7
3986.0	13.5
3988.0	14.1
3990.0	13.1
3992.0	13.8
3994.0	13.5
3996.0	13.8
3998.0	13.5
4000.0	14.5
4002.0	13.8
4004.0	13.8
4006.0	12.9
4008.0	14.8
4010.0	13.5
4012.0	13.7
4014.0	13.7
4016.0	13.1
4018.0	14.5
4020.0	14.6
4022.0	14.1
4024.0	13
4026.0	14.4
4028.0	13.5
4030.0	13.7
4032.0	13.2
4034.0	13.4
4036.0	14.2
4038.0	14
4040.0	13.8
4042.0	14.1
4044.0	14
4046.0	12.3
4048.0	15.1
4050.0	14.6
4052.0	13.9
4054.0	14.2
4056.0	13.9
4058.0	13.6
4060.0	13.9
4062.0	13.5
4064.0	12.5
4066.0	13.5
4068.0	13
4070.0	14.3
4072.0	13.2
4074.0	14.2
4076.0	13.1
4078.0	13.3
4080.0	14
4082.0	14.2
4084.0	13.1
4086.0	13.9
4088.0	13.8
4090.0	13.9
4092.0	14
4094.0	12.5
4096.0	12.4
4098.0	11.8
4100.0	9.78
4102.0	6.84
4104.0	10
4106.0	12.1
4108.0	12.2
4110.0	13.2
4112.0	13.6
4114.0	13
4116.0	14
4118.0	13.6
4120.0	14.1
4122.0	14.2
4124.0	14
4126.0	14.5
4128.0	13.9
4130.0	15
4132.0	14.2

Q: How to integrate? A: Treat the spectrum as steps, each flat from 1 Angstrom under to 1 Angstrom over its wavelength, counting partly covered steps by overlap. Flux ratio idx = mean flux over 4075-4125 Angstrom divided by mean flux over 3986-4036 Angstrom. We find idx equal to 0.93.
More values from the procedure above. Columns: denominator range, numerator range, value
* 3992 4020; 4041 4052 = 1.01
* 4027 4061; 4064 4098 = 0.97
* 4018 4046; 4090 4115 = 0.86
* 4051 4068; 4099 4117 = 0.86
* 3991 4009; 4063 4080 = 0.97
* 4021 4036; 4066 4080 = 0.99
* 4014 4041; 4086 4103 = 0.87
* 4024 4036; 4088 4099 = 0.95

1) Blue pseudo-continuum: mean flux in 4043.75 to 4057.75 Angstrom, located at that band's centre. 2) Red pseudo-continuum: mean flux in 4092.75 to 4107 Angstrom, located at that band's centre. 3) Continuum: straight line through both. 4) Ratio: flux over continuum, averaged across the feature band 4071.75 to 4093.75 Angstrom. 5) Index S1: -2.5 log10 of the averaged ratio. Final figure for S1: -0.15 mag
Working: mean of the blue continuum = 14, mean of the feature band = 13.7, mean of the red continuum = 10.8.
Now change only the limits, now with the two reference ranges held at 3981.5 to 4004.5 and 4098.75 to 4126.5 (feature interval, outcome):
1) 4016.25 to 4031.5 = -0.050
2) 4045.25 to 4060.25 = -0.077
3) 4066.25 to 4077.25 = -0.059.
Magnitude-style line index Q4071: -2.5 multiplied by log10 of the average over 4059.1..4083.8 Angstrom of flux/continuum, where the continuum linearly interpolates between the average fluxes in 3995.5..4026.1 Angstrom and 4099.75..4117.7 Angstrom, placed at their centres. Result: -0.08 mag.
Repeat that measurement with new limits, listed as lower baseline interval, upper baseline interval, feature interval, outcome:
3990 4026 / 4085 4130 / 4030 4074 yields -0.029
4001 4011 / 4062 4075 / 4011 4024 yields -0.014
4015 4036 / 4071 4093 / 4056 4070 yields 0.022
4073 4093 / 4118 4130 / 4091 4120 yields 0.153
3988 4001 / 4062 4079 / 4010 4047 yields -0.012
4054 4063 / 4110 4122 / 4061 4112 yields 0.080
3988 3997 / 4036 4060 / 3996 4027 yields -0.010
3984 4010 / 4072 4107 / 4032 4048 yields -0.047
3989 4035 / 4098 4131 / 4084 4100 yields -0.002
